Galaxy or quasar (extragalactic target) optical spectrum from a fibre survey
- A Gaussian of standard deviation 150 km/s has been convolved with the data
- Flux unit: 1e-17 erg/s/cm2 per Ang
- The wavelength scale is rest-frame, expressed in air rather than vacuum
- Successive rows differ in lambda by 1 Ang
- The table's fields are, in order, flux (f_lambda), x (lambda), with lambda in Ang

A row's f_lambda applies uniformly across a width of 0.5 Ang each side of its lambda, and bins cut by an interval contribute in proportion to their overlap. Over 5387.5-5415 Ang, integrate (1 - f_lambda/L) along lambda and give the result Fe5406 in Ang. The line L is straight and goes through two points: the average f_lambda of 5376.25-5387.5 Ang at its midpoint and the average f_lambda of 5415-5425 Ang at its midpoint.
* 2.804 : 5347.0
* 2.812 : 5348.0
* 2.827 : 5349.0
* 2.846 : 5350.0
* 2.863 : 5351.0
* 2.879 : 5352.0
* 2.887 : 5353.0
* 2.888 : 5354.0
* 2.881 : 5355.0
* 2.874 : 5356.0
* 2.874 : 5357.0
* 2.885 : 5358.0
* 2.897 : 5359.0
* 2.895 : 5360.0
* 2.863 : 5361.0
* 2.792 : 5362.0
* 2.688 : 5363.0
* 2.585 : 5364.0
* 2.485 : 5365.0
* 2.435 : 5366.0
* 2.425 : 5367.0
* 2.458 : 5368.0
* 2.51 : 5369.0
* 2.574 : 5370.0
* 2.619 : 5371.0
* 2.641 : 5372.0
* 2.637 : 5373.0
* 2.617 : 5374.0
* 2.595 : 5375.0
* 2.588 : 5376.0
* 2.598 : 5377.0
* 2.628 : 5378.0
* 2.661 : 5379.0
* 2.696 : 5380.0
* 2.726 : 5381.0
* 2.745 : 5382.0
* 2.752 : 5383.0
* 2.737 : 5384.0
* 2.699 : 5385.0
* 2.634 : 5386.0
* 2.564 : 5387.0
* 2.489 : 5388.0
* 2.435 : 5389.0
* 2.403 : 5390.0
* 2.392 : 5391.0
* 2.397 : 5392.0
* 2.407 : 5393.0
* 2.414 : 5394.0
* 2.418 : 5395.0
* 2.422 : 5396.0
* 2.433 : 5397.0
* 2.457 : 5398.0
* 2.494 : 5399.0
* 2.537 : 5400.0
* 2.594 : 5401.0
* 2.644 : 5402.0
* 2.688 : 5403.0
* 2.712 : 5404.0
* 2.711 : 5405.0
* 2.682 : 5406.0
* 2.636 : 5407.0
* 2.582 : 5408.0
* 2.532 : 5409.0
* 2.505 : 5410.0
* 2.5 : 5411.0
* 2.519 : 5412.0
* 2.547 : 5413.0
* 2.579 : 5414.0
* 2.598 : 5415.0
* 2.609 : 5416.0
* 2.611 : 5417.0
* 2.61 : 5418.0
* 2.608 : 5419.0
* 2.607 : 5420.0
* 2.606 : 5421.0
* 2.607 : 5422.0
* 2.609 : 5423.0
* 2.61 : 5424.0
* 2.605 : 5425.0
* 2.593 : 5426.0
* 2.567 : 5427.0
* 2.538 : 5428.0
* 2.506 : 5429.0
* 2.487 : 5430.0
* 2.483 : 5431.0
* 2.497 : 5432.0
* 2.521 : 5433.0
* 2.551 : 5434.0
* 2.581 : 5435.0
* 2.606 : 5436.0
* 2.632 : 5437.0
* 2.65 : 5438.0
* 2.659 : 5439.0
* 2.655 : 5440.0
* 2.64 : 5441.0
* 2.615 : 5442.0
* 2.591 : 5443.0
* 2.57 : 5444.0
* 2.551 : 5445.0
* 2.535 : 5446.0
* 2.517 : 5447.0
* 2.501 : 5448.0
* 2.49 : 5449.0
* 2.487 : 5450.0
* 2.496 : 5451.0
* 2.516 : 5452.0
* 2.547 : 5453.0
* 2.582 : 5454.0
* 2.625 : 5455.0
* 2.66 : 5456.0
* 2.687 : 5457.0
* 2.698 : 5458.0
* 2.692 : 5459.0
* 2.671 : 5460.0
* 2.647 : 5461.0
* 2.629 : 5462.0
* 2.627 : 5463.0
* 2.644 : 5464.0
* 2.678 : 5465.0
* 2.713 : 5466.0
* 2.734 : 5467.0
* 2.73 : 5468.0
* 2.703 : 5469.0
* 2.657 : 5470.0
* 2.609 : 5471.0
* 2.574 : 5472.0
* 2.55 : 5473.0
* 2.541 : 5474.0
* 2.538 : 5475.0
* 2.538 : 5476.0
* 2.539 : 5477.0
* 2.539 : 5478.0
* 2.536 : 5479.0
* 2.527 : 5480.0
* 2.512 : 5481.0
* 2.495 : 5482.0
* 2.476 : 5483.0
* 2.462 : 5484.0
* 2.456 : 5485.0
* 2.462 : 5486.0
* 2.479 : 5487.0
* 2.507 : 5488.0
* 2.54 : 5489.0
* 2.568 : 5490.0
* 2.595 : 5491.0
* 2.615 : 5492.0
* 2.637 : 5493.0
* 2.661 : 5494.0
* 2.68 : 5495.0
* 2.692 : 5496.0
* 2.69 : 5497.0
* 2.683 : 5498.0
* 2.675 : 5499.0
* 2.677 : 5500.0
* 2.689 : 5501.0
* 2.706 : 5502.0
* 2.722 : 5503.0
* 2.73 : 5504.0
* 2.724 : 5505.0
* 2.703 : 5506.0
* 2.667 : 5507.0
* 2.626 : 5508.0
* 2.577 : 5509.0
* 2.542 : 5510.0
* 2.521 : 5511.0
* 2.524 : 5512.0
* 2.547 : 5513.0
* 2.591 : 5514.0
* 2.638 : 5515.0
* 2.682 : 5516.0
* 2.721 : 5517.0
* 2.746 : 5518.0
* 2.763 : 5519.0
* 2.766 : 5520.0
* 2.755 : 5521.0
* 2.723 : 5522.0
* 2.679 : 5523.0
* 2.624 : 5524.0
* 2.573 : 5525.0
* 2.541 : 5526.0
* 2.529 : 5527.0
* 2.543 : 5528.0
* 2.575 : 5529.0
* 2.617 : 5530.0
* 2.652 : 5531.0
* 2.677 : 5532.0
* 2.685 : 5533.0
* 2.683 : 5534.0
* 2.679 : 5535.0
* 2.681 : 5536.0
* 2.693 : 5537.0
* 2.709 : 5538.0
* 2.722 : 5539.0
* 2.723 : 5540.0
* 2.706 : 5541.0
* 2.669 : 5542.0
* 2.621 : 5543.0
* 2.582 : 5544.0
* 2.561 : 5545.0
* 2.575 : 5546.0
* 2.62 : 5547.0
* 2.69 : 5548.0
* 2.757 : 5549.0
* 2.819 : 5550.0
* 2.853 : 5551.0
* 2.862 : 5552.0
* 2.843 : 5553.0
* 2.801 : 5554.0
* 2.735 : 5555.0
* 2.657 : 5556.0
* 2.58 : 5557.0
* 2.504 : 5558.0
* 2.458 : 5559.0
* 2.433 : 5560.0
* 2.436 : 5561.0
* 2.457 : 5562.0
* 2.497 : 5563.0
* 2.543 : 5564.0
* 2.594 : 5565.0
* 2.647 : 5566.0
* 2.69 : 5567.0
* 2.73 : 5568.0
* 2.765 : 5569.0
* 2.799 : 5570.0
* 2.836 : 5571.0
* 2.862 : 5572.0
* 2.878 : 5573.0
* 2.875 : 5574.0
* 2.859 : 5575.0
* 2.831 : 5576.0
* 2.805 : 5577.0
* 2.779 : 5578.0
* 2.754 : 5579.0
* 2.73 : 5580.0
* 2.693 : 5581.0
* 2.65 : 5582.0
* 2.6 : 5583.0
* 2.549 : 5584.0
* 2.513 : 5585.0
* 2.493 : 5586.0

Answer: 1.2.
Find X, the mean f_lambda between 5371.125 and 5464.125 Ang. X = 2.58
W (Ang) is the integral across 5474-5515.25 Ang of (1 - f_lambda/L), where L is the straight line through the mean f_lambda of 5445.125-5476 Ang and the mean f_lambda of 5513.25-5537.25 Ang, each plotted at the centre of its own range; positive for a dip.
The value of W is 0.66 Ang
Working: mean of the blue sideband 2.61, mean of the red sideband 2.66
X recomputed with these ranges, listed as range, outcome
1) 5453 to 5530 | 2.62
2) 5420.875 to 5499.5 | 2.59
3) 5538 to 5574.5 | 2.68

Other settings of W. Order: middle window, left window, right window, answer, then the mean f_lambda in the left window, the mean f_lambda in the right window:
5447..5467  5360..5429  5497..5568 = 0.0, 2.58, 2.65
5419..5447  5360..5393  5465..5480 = 0.3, 2.6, 2.61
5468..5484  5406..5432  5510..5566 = 0.3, 2.57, 2.64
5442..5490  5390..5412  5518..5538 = 0.3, 2.53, 2.66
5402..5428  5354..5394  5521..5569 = 0.4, 2.64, 2.65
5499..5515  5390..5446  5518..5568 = -0.1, 2.56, 2.65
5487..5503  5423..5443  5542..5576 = -0.1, 2.58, 2.68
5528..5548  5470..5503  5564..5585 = 0.1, 2.58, 2.74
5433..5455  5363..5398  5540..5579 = 0.3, 2.55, 2.69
